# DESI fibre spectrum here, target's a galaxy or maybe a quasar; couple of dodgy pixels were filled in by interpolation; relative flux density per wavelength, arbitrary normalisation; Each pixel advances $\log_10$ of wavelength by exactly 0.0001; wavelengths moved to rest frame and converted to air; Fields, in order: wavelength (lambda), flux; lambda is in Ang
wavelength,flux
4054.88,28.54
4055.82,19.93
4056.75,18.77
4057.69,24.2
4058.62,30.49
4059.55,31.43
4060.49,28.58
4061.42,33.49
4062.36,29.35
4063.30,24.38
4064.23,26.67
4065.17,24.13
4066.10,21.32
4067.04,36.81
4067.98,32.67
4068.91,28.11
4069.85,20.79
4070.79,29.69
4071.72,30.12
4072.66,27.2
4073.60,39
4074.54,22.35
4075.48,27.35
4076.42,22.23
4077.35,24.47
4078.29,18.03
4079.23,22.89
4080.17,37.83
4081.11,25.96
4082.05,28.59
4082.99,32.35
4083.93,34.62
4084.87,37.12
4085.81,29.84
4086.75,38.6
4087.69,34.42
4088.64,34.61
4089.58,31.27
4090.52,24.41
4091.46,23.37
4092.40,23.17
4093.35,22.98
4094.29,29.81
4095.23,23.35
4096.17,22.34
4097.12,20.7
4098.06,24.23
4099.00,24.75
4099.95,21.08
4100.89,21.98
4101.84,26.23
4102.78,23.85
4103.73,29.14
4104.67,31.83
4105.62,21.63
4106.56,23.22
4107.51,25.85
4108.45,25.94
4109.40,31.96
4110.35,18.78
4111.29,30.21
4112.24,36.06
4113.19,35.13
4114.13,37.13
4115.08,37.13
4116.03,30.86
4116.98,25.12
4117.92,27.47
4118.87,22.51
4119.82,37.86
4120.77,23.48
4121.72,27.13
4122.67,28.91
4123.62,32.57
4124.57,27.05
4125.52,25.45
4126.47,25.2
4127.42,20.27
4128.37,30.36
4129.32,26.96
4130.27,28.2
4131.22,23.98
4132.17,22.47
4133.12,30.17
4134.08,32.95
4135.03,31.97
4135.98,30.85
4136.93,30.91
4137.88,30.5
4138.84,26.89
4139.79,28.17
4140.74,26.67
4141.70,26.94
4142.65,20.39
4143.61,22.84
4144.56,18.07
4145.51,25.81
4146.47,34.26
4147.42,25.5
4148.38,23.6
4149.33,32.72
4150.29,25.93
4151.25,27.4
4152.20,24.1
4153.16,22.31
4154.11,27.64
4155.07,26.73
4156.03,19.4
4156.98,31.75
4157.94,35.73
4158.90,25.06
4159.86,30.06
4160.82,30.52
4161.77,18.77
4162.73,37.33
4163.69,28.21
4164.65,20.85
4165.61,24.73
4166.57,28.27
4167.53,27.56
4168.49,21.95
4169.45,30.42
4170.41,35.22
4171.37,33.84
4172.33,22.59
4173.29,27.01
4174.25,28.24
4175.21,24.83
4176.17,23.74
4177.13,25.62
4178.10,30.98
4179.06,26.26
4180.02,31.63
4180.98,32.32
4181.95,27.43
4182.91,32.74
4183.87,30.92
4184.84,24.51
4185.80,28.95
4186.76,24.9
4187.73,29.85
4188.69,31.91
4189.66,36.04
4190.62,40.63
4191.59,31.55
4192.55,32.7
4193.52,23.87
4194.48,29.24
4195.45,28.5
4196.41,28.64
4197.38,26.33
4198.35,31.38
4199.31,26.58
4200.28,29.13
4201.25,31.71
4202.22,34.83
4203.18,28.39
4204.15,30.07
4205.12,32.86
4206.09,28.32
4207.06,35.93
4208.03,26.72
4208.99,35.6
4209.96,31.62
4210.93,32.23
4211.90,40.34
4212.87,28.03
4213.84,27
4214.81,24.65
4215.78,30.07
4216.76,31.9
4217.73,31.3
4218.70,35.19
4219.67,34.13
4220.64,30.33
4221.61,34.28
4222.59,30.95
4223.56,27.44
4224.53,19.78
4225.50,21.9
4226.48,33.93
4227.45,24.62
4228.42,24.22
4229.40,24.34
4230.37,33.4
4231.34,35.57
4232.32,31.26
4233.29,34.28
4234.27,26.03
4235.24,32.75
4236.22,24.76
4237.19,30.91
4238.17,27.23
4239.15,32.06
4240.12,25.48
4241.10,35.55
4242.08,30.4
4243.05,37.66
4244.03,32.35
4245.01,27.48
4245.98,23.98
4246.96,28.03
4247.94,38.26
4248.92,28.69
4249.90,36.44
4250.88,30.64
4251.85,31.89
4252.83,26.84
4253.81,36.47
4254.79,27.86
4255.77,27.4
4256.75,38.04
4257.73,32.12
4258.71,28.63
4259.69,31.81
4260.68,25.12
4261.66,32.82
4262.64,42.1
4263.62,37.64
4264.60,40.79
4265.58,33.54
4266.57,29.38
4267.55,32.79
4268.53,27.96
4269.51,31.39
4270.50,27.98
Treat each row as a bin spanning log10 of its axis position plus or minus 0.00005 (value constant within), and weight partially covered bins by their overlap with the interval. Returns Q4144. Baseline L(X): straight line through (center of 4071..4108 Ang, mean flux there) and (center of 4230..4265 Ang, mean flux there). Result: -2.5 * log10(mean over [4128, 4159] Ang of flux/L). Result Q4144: 0.06 mag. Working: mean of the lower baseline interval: 27.3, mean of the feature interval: 27.2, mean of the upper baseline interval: 31.7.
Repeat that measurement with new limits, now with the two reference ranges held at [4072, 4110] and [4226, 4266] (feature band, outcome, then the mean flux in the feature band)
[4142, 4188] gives 0.074 mag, 27.3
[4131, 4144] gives 0.032 mag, 27.6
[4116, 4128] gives 0.037 mag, 27.1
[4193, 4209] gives 0.015 mag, 29.7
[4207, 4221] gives -0.038 mag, 31.6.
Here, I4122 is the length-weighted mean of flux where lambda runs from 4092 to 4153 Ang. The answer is 27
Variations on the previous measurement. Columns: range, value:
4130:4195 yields 28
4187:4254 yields 30.5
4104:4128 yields 28.4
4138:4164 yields 26.8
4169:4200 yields 29.4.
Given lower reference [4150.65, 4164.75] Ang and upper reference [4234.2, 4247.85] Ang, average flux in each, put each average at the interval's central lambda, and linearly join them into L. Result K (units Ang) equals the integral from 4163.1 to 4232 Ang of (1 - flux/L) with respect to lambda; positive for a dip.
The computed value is -2.3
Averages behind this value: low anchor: 27.2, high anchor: 30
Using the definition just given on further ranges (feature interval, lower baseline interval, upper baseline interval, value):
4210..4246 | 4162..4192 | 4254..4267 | 1.5 Ang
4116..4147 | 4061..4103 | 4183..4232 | 1.4 Ang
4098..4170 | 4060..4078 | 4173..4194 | 3.4 Ang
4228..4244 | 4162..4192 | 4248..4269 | 0.5 Ang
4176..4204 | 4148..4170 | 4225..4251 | -1.5 Ang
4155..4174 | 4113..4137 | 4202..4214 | 1.5 Ang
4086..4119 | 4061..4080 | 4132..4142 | 0.7 Ang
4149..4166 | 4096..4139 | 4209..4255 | 0.9 Ang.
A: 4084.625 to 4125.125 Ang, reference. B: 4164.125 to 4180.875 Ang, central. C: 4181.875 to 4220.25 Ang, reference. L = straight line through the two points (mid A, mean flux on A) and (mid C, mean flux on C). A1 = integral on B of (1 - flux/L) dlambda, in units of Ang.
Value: 1.4 Ang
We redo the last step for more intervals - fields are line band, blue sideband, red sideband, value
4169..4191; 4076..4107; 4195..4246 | -0.28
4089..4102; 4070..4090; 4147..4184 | 2.26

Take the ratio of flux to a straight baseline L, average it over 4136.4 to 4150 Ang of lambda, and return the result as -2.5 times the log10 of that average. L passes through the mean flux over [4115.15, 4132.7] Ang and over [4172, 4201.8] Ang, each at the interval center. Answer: 0.045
